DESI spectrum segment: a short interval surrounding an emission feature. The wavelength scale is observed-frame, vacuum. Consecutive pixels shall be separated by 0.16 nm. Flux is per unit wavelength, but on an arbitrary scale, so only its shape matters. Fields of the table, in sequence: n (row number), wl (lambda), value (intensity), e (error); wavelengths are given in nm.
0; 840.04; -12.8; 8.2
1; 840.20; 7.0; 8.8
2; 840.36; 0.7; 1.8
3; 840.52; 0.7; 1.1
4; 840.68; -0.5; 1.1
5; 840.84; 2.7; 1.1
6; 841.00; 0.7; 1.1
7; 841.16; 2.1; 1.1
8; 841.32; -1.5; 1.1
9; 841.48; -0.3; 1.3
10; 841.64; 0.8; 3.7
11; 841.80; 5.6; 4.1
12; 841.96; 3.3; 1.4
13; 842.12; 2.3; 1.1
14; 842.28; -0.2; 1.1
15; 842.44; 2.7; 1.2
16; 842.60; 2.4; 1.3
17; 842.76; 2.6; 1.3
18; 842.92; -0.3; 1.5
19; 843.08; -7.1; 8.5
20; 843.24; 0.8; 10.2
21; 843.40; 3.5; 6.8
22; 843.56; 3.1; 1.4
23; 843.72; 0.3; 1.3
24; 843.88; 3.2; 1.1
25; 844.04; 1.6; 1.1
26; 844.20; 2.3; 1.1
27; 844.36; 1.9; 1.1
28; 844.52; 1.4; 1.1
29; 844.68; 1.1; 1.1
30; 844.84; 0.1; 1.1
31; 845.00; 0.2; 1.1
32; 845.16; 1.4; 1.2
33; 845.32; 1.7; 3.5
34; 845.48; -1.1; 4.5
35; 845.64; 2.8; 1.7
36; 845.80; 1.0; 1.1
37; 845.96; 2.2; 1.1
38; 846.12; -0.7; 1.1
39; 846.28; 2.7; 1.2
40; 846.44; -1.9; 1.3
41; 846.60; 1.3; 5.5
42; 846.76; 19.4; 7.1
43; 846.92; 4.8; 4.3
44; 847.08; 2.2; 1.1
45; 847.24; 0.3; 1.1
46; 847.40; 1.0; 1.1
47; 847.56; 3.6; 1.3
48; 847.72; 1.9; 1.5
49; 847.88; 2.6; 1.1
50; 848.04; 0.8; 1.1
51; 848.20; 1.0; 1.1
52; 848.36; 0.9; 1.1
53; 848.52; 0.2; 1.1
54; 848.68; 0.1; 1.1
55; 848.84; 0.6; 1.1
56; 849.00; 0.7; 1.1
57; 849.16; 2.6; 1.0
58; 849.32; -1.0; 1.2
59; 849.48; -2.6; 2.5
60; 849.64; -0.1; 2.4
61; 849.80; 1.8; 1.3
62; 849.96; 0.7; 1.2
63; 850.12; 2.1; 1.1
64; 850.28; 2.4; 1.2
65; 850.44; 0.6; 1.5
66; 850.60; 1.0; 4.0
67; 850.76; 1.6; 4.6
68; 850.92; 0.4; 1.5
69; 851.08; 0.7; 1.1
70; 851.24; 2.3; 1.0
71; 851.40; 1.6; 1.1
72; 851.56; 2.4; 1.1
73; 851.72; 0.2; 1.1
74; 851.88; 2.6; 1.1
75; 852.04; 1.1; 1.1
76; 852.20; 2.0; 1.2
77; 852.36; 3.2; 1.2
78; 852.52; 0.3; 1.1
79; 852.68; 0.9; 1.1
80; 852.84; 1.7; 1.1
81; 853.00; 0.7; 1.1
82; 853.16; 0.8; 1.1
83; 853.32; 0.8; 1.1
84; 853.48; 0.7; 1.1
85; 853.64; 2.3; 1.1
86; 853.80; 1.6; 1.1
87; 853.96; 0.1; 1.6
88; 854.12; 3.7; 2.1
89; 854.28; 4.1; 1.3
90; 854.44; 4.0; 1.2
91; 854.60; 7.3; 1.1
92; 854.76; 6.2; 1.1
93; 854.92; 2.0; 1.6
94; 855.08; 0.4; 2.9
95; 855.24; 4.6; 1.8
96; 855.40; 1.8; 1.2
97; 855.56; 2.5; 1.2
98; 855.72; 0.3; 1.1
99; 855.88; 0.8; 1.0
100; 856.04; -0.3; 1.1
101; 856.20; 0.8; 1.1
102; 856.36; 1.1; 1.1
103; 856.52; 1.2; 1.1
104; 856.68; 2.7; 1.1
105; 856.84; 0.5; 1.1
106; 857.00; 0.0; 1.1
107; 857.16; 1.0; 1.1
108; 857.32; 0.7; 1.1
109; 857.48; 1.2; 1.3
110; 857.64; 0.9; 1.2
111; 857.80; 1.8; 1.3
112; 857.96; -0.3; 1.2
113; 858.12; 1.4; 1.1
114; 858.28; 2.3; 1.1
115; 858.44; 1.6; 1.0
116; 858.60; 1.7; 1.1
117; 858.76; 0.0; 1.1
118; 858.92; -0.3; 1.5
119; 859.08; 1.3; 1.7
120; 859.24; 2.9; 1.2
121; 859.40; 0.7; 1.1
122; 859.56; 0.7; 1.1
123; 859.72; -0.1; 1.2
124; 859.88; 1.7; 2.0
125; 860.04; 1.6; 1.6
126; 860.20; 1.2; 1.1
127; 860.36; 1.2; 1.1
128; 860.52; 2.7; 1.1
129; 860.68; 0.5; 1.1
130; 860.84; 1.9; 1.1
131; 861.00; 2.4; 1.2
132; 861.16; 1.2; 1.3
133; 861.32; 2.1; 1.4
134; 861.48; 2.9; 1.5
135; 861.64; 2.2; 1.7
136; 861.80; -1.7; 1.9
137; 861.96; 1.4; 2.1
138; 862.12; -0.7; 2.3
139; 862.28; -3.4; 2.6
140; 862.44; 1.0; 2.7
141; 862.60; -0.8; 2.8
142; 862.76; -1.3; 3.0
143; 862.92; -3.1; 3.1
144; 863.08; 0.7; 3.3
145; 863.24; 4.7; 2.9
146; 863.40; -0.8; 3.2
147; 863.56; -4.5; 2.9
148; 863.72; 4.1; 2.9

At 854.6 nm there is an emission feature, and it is Hgamma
